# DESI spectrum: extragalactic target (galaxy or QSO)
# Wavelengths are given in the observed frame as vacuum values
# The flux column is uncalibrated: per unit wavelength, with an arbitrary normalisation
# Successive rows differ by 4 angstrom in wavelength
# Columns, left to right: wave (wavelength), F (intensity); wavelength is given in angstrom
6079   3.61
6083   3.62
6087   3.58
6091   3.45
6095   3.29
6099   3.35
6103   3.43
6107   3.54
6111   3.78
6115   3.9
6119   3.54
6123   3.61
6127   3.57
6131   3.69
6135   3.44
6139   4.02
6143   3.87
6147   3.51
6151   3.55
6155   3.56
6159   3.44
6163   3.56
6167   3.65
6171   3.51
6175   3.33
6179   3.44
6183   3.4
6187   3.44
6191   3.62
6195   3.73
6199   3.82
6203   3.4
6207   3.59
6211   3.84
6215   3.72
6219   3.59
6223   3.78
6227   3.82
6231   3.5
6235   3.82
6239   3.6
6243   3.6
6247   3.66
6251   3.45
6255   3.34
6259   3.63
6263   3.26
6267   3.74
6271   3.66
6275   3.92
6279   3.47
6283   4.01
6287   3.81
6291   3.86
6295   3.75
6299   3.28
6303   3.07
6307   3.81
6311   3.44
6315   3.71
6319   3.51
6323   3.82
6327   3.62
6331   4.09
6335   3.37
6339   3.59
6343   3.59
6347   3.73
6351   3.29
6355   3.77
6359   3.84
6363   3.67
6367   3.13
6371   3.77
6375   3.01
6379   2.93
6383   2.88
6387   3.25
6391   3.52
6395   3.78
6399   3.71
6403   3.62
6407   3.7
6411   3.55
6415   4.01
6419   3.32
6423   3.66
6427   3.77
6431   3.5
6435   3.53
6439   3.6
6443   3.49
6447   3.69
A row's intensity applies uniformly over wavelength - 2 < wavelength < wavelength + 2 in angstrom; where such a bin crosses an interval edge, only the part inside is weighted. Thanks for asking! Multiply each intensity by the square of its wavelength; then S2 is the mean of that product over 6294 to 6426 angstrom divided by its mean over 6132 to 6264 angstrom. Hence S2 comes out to 1.04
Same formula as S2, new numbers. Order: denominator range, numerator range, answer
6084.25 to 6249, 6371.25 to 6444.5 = 1.05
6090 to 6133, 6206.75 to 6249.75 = 1.07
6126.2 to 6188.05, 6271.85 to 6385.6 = 1.06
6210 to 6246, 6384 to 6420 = 1.03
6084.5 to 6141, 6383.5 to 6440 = 1.10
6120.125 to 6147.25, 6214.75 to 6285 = 1.03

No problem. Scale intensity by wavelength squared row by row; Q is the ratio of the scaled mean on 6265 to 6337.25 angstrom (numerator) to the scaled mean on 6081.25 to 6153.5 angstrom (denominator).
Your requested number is 1.08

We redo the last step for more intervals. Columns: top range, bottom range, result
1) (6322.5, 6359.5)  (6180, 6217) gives 1.06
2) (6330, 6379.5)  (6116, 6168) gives 1.04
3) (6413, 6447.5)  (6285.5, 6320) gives 1.05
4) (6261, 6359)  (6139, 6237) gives 1.05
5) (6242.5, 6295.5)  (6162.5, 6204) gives 1.06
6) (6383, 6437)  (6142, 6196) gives 1.09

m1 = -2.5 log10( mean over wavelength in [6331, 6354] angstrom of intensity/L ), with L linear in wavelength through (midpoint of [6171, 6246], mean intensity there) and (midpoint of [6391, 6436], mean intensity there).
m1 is 0.02 mag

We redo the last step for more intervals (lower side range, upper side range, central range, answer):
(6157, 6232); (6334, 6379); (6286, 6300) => -0.05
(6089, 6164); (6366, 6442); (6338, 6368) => -0.03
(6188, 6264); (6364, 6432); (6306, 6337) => -0.04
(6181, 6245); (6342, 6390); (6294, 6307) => 0.03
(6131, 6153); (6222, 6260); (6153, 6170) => 0.04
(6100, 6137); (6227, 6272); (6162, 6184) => 0.03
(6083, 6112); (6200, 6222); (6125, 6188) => 0.00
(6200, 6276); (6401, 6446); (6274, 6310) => -0.01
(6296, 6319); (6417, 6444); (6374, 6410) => 0.04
